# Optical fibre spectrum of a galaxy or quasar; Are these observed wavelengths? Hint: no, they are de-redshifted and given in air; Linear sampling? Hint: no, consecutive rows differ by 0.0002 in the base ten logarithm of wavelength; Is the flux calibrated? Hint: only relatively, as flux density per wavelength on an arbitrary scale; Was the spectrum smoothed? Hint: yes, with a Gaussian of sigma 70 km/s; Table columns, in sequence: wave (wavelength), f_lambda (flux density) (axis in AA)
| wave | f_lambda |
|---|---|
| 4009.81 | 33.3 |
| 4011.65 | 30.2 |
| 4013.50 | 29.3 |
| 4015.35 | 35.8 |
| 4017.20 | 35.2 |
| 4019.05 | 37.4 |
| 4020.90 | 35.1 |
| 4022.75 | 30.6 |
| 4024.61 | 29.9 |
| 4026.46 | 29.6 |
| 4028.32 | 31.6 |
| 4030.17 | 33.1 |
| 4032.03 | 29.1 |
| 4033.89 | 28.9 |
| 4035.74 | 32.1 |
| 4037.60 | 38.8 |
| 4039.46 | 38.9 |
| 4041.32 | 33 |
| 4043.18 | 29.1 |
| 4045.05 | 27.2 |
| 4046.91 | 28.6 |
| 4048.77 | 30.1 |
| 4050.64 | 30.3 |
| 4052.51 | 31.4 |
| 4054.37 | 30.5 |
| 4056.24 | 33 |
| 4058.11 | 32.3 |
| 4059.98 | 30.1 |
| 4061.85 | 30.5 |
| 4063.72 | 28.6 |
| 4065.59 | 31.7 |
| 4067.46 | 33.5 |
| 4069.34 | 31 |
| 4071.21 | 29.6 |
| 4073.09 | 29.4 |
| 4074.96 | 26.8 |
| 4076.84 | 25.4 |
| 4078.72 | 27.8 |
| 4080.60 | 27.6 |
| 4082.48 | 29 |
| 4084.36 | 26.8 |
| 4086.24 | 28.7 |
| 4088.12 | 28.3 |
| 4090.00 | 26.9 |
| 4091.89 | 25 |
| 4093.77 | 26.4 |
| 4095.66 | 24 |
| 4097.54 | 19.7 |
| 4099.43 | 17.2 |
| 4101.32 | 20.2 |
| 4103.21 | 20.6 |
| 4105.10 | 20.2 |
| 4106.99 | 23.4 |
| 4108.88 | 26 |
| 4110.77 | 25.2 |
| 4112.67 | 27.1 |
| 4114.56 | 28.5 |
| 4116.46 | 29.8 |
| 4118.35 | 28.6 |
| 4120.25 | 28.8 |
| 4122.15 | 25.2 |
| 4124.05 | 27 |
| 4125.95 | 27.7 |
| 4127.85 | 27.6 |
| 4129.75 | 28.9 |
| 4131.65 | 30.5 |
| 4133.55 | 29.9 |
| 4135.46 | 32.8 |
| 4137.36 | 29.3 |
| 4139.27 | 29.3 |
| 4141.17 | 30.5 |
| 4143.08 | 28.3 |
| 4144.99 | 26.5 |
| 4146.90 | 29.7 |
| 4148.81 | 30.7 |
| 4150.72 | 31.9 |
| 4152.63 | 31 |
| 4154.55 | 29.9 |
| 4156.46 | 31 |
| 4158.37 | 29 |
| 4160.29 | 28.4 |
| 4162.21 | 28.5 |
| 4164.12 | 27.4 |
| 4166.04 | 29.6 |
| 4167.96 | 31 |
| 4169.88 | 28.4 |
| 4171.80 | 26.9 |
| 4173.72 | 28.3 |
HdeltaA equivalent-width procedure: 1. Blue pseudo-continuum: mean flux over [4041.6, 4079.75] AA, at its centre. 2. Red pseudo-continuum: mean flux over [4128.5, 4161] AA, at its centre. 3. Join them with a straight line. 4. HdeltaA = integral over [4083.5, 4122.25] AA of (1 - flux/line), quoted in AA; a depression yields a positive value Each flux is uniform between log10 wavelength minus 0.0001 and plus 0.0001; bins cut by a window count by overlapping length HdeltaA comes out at 6.22 AA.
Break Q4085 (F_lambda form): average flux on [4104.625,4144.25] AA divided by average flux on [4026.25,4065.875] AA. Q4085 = 0.9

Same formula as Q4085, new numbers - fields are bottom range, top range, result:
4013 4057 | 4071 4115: 0.79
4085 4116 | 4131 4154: 1.23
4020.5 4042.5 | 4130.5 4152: 0.92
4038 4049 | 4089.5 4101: 0.72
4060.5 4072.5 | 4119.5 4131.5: 0.90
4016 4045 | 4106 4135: 0.85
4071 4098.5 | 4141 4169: 1.11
